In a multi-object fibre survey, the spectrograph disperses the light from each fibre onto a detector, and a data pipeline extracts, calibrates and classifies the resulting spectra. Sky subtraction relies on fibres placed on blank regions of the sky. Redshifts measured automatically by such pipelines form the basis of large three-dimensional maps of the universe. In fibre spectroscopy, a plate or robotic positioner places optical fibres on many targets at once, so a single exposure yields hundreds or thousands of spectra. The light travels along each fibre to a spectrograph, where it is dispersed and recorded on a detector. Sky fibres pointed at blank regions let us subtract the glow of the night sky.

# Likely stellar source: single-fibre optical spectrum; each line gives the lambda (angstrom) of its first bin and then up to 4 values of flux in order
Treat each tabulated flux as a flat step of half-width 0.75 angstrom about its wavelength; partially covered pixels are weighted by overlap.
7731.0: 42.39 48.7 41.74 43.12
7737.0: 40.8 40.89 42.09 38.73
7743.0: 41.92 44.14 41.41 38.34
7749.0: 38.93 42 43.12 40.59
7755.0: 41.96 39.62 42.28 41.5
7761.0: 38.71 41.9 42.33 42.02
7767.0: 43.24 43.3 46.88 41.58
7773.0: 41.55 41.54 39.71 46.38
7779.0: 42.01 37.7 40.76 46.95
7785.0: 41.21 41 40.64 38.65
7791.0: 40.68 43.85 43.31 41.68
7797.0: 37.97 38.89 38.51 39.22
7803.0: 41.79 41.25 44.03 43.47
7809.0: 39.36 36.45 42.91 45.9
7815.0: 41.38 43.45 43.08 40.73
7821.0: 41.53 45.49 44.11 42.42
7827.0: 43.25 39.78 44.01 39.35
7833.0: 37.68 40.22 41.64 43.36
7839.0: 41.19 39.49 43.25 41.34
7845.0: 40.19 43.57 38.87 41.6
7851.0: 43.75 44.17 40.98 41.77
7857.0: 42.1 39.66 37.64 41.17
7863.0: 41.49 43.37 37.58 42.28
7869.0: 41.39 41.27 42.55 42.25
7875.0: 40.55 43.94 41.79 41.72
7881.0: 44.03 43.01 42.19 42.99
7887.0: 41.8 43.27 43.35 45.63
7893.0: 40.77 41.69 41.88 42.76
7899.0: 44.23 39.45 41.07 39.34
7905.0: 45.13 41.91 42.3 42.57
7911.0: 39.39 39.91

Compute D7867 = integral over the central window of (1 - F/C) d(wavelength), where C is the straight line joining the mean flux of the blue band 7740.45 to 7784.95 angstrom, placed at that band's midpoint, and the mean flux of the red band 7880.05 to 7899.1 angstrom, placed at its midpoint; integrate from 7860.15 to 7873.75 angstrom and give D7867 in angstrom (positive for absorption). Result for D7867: 0.43 angstrom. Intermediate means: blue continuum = 41.8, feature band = 41.3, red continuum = 42.8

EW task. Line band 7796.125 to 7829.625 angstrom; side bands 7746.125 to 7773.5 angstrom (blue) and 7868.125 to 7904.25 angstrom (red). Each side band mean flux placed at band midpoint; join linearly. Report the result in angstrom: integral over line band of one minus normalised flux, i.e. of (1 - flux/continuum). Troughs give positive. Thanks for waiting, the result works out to 0.2 angstrom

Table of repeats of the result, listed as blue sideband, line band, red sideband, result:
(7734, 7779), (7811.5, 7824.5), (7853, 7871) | -0.6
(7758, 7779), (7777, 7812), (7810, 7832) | 1.0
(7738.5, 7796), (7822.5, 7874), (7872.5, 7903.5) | 0.8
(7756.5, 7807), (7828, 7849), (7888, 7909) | 0.5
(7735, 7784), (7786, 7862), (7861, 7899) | 1.1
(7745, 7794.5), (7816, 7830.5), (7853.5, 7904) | -0.3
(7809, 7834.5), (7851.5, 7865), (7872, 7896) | 0.3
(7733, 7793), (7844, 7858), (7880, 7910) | 0.1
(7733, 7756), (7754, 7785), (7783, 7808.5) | -0.5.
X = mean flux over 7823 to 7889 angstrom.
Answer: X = 41.7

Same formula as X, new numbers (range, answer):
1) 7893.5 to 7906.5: 41.9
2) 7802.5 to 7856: 41.9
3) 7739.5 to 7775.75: 41.6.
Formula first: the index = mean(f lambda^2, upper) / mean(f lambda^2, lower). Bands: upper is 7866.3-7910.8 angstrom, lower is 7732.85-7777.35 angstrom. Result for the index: 1.0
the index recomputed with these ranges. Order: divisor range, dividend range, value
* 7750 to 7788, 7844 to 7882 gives 1.02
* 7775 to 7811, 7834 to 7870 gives 1.02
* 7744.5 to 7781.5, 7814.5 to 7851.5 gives 1.02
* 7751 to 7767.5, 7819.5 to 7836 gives 1.02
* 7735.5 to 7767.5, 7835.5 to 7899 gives 1.05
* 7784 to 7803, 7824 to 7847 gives 1.03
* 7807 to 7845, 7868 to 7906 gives 1.03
